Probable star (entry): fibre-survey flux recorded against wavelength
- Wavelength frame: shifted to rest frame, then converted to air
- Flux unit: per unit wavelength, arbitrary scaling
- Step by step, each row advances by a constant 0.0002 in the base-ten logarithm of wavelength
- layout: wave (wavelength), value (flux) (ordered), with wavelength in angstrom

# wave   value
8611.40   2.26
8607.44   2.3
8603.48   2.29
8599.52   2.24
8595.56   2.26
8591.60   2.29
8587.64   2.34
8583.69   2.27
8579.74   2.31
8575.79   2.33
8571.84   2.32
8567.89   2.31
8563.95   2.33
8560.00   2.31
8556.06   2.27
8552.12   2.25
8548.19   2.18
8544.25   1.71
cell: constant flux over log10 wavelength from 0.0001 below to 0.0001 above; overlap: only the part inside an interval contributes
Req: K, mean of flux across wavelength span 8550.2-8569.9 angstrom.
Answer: 2.29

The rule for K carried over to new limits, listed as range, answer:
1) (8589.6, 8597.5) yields 2.27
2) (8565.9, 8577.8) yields 2.32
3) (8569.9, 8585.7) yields 2.31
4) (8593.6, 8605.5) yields 2.26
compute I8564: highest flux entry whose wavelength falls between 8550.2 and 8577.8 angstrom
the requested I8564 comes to 2.33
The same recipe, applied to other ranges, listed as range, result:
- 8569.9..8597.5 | 2.34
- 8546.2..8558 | 2.27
